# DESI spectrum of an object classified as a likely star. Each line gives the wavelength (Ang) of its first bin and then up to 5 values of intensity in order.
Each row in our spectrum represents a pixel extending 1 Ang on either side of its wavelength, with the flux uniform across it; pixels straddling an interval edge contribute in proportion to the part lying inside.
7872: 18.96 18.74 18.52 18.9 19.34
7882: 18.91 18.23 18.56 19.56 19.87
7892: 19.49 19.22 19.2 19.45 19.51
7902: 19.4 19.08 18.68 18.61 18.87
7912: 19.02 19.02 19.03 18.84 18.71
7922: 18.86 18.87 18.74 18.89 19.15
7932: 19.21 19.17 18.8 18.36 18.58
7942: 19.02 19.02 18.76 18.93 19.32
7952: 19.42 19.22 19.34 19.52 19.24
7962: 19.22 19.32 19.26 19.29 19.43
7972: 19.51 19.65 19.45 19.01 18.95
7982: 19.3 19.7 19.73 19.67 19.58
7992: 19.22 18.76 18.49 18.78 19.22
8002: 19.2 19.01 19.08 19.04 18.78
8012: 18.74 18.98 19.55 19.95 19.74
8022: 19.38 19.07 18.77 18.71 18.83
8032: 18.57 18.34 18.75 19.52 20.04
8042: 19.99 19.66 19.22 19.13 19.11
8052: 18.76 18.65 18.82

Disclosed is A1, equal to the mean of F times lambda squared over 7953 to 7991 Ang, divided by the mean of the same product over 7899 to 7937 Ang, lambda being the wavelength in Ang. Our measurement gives 1.0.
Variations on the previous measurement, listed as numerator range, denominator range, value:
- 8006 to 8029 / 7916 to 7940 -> 1.04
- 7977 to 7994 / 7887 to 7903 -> 1.02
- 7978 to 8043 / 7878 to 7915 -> 1.03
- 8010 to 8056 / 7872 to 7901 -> 1.04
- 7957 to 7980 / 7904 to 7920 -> 1.04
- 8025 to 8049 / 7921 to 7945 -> 1.04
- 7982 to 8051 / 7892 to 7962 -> 1.03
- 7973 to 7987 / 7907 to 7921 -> 1.05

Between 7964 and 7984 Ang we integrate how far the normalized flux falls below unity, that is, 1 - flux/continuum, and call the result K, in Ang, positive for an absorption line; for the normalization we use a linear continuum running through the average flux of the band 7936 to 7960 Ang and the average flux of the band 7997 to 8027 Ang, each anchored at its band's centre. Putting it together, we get -0.3 Ang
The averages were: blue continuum 19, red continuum 19.2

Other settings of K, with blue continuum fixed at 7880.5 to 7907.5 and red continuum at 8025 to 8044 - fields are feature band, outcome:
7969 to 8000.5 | -0.27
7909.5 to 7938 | 0.33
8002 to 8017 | 0.05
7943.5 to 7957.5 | -0.02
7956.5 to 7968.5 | -0.12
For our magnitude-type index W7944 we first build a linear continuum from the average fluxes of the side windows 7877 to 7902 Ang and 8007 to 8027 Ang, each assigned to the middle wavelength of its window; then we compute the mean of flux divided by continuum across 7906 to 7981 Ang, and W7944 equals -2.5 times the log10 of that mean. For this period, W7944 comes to 0.01 mag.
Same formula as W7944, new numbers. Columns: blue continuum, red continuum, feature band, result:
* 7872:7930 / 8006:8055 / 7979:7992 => -0.02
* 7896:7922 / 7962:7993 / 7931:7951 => 0.02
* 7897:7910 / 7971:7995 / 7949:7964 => 0.00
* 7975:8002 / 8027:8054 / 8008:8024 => -0.01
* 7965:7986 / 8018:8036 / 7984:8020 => 0.00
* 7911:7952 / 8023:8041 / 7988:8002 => -0.01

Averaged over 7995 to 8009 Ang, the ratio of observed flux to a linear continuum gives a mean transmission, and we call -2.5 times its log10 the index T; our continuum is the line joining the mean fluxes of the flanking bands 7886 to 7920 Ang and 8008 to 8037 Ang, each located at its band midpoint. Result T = 0.00 mag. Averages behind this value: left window 19.1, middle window 19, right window 19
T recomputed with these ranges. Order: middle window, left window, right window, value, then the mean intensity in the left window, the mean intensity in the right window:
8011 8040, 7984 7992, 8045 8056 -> 0.01 mag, 19.6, 19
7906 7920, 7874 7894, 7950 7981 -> 0.02 mag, 19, 19.3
